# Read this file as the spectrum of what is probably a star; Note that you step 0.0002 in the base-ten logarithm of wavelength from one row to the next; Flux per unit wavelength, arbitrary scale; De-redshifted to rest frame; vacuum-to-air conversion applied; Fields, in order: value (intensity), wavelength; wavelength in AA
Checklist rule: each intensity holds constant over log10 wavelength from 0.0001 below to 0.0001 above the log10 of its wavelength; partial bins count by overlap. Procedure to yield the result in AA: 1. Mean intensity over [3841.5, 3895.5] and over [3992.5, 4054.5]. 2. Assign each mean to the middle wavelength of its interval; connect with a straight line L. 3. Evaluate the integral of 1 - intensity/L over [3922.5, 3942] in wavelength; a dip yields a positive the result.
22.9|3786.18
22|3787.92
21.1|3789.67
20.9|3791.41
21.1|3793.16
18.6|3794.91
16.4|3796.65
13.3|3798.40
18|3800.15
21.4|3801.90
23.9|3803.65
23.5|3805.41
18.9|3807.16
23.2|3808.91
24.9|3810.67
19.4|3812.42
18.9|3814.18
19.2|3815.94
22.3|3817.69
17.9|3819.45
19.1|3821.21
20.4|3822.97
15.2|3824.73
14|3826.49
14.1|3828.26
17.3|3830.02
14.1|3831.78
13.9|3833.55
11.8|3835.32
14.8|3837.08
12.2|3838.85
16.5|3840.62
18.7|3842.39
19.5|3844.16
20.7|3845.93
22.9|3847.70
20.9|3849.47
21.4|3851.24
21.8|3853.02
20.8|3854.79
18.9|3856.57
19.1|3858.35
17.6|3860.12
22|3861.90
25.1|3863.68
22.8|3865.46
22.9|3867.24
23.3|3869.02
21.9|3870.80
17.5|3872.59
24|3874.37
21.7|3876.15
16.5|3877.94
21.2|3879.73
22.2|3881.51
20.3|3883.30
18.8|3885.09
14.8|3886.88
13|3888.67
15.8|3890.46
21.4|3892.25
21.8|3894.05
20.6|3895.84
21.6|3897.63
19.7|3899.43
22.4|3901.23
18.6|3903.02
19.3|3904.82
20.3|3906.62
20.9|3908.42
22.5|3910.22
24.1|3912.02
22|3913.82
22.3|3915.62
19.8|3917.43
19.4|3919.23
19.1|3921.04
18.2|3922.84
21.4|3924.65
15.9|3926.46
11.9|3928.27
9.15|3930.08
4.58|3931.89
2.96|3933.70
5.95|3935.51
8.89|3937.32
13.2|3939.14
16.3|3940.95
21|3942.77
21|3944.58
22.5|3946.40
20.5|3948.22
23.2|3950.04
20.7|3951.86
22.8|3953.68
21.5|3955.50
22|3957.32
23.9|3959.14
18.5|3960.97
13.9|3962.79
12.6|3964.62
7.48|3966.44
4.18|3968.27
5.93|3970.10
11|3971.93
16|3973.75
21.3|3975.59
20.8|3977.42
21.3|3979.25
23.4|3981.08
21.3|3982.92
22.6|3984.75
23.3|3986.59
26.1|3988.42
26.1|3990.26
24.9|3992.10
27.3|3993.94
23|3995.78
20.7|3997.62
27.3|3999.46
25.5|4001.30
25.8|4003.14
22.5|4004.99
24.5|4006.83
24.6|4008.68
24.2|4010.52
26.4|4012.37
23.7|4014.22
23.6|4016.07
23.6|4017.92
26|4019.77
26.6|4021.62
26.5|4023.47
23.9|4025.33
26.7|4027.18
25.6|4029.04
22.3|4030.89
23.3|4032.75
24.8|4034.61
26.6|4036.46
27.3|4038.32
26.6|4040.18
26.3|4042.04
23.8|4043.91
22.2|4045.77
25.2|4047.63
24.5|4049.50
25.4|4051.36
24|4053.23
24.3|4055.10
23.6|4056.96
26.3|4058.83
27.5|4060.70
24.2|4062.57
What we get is 9.3 AA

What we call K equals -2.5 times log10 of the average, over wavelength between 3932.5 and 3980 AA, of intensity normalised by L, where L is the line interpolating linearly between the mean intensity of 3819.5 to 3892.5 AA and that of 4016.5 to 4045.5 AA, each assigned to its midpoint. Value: 0.37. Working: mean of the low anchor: 18.8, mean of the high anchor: 25.2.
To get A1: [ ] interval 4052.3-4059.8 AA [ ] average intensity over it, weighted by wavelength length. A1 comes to 24.6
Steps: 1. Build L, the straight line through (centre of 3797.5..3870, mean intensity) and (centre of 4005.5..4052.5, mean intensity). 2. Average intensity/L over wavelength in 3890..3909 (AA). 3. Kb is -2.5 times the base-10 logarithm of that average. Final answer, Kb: 0.04 mag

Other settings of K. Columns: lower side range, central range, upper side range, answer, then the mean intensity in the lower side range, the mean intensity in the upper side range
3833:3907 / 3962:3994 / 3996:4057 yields 0.27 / 19.6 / 24.8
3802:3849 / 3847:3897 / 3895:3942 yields -0.15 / 18.4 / 17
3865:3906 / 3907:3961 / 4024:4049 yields 0.21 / 20.1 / 25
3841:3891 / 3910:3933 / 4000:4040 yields 0.25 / 20.2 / 25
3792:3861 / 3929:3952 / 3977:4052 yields 0.48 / 18.6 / 24.6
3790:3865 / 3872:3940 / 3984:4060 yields 0.20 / 19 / 24.8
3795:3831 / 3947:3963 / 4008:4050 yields 0.09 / 19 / 25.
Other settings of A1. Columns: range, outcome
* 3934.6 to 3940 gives 9.3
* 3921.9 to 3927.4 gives 18.5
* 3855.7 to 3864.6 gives 20.6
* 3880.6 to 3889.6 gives 17.8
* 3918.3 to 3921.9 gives 19.3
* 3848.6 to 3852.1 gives 21.2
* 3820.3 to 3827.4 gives 17.2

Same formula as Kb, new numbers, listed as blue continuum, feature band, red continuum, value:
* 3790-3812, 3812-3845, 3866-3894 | 0.20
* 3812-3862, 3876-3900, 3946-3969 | -0.07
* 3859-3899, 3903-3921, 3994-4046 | 0.02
